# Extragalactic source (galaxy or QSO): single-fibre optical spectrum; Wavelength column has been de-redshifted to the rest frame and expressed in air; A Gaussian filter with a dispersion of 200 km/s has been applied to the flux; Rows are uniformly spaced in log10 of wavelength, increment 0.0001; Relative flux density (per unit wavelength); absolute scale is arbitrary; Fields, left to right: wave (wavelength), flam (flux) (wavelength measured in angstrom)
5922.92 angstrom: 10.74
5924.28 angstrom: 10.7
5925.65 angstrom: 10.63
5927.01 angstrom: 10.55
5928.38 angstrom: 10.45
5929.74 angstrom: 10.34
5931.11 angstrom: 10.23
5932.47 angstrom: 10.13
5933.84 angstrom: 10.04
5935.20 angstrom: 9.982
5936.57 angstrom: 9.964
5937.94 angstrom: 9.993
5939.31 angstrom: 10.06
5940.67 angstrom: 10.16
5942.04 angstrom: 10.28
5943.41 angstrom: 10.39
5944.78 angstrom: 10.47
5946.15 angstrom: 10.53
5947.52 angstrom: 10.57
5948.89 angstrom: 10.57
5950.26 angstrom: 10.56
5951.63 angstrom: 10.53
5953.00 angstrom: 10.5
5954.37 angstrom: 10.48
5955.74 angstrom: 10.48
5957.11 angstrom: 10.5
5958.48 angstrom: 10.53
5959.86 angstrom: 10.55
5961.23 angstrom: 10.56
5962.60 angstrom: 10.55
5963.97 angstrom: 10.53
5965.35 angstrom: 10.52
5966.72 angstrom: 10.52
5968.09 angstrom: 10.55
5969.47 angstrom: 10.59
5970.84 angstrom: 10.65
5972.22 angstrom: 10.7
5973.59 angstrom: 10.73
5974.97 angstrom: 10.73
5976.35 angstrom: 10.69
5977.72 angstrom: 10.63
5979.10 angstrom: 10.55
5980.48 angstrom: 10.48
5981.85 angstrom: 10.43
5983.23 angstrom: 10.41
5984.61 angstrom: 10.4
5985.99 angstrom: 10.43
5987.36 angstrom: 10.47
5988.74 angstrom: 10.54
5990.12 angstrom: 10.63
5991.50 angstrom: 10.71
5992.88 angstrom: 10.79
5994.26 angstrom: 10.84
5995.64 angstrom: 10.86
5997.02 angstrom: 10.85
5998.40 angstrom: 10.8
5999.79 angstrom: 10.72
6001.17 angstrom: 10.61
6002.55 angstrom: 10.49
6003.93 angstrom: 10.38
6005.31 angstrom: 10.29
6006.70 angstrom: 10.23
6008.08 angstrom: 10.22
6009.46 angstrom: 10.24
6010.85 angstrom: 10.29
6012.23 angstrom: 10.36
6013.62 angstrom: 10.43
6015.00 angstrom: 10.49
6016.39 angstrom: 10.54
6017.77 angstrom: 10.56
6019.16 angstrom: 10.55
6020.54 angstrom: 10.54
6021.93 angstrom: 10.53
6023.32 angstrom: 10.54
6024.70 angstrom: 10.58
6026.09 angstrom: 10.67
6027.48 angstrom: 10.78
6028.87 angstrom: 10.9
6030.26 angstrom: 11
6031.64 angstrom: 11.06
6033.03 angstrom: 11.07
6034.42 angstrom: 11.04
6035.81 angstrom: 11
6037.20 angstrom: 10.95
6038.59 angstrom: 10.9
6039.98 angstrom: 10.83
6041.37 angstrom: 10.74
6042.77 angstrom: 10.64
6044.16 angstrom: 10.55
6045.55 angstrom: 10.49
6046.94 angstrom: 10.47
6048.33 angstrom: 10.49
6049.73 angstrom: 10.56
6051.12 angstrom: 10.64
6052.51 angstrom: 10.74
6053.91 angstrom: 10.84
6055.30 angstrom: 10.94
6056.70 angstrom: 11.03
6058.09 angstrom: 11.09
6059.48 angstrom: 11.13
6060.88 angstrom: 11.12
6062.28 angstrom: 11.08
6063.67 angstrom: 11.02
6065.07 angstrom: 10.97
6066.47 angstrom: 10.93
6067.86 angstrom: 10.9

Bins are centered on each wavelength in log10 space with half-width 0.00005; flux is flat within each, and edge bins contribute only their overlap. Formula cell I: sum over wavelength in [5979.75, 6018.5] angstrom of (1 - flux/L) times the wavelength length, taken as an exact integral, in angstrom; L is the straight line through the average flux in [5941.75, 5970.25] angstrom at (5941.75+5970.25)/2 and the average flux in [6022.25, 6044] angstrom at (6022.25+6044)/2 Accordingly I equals 0.6 angstrom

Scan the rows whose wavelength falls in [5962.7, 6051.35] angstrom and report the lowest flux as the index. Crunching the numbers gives 10.22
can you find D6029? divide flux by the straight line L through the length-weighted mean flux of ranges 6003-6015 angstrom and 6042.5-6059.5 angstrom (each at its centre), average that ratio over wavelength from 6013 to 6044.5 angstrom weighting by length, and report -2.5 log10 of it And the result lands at -0.02 mag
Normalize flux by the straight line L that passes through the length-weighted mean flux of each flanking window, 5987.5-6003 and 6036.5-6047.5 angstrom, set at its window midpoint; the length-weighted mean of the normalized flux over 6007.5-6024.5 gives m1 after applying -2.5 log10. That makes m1 0.03 mag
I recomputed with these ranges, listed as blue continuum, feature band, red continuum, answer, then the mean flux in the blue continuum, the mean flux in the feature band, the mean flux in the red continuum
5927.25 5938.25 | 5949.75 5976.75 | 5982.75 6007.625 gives -0.5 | 10.2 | 10.6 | 10.6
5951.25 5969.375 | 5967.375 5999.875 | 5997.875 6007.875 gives -0.4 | 10.5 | 10.6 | 10.5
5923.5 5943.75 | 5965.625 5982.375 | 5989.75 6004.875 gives -0.1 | 10.3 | 10.6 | 10.7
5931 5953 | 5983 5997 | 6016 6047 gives -0.1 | 10.3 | 10.6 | 10.7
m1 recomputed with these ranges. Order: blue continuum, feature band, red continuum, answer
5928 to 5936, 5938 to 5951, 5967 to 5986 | -0.009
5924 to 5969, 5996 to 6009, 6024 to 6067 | 0.014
